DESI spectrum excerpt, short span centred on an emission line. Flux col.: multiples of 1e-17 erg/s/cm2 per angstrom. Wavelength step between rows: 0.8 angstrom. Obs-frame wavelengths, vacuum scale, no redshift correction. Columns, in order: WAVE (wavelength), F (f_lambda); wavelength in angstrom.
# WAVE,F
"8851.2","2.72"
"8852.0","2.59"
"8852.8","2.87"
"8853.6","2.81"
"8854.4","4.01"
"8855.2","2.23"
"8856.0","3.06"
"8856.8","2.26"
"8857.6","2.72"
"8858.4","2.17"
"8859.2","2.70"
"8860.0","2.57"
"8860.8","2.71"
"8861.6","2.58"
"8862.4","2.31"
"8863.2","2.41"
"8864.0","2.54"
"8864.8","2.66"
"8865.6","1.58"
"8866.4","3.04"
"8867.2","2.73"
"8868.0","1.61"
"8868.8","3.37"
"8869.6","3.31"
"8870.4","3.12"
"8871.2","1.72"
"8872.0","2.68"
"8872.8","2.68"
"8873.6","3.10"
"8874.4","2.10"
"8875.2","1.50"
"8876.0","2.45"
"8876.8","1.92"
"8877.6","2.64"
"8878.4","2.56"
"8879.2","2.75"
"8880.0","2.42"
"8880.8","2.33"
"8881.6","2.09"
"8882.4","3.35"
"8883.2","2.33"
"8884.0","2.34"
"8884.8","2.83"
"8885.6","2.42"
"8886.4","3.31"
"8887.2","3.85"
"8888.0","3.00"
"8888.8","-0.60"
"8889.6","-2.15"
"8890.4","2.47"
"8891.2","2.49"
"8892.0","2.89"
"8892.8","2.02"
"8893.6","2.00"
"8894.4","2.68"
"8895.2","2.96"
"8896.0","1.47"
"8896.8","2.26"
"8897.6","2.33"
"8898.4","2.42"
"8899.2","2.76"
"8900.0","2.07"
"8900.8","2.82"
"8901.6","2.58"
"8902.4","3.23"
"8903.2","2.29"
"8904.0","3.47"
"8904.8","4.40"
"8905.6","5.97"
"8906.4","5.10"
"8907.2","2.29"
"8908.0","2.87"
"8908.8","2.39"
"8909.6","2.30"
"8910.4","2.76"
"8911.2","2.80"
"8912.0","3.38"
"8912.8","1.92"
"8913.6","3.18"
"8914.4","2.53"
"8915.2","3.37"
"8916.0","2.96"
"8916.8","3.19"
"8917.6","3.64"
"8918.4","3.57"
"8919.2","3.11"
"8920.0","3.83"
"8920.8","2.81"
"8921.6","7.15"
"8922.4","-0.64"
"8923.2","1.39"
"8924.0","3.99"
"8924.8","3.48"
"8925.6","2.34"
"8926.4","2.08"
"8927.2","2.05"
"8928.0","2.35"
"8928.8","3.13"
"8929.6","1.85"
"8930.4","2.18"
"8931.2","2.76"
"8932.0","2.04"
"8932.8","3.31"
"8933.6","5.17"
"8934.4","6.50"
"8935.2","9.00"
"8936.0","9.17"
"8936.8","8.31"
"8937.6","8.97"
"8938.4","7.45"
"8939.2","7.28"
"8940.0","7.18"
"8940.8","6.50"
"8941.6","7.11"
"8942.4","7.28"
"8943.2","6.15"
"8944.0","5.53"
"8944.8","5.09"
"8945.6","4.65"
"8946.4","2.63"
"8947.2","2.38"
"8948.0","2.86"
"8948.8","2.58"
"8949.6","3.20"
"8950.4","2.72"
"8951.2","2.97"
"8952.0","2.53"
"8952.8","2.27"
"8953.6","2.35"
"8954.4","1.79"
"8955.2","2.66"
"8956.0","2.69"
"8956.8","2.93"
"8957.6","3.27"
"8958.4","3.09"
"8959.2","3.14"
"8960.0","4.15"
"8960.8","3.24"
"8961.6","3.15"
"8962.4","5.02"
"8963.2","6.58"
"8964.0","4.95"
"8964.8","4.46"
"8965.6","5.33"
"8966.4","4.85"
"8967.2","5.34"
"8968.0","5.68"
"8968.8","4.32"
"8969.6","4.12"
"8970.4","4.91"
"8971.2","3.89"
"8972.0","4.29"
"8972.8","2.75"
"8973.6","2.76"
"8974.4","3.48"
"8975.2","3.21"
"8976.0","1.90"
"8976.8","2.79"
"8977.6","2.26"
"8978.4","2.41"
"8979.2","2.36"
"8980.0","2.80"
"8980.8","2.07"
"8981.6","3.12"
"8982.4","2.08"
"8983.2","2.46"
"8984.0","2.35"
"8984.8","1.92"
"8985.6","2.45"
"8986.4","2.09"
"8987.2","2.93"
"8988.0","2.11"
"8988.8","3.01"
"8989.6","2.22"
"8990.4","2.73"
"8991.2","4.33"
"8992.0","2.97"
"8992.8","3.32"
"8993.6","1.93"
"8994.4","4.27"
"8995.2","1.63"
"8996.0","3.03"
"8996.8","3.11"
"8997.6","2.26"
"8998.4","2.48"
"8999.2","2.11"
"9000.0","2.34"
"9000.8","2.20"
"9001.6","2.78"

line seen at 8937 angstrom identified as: Halpha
